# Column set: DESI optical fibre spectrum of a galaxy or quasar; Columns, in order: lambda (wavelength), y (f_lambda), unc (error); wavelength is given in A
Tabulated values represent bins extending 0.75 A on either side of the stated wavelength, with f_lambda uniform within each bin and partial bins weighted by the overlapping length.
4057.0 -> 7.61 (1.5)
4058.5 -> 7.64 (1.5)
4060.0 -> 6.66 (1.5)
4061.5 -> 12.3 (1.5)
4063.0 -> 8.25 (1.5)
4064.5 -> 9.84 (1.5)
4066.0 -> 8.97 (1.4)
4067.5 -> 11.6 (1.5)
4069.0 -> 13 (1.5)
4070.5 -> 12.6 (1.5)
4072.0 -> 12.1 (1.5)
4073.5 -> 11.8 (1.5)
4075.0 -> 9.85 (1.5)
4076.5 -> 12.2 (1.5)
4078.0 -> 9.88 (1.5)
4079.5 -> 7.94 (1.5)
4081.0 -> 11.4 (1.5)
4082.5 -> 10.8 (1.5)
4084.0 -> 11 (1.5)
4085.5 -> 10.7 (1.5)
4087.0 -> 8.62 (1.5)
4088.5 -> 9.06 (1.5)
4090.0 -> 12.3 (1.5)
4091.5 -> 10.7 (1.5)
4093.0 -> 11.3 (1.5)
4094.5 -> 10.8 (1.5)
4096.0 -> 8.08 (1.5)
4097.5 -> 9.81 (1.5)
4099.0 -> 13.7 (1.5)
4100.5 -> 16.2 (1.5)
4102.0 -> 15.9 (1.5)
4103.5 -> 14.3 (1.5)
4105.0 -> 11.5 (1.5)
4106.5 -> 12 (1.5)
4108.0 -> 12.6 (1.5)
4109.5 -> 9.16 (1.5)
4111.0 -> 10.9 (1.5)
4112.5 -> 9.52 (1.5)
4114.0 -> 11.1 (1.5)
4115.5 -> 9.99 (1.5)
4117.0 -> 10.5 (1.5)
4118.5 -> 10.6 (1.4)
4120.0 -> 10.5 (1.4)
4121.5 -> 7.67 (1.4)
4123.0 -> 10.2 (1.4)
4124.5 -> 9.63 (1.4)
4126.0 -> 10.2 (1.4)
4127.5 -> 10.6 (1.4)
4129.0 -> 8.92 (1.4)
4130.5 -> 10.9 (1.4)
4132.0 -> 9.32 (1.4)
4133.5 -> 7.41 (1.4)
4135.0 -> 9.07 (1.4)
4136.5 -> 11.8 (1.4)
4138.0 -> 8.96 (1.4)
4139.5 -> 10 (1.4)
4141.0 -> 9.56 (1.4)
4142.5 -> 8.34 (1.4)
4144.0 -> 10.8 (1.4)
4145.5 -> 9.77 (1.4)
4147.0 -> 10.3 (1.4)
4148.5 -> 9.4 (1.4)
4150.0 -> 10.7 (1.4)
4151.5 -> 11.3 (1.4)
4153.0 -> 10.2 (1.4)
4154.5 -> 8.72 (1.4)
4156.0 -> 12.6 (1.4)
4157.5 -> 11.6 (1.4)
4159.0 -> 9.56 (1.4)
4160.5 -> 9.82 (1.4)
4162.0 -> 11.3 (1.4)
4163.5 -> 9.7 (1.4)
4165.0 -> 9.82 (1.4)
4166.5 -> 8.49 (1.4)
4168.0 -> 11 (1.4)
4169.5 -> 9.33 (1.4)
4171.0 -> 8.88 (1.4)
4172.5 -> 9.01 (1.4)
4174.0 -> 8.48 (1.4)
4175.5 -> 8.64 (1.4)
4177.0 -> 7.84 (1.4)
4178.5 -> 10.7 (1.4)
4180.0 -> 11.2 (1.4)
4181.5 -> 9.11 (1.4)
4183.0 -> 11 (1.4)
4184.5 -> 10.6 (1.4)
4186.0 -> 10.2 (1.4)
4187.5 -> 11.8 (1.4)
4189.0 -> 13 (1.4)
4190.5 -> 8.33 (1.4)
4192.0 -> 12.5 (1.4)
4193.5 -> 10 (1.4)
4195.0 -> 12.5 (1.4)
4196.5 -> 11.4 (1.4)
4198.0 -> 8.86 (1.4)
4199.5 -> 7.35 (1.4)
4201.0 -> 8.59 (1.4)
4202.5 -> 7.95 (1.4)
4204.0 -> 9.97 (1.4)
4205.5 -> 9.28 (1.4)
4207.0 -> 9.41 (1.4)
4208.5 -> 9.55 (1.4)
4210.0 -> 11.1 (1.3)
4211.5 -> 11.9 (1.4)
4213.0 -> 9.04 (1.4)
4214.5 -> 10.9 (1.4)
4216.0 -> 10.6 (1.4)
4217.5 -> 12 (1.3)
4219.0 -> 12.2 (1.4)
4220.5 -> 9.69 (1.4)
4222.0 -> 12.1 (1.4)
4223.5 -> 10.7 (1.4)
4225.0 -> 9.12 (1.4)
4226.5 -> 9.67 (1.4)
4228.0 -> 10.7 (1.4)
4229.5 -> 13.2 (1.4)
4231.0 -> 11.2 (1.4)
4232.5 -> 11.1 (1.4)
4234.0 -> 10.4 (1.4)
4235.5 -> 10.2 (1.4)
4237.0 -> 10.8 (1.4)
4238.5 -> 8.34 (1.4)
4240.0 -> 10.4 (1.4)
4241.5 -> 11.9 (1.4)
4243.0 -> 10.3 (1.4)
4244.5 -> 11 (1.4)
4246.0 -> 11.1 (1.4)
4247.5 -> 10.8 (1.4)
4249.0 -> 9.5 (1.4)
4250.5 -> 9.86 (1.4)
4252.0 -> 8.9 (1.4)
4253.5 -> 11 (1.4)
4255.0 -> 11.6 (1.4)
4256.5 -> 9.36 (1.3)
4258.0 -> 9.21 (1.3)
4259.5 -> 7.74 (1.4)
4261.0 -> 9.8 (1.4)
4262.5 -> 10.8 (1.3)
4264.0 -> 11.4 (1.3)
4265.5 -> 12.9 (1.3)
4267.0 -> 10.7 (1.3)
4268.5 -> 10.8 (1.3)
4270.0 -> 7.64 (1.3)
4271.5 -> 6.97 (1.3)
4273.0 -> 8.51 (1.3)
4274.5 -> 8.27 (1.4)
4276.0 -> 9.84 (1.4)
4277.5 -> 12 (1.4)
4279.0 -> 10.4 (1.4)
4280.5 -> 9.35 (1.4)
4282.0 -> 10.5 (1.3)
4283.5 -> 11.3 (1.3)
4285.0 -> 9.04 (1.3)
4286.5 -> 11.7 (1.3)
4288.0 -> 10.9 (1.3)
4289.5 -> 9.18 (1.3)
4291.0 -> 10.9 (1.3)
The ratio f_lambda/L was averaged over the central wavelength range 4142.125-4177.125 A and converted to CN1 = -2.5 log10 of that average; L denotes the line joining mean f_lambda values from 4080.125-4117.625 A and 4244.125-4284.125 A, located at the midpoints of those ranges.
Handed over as 0.10 mag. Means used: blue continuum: 11.3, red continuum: 10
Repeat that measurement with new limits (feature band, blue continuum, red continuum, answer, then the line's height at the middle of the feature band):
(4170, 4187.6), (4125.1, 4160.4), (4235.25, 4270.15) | 0.04 mag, 10.1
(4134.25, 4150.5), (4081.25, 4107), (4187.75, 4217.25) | 0.11 mag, 10.9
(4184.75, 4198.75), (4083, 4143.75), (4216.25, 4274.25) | -0.05 mag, 10.4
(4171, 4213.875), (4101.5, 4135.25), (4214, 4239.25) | 0.08 mag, 10.7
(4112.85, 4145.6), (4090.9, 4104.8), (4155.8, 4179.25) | 0.14 mag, 11.1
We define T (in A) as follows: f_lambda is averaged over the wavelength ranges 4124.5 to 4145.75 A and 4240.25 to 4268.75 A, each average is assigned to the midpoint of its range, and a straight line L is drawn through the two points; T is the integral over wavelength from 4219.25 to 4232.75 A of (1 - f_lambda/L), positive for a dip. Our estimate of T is -0.8 A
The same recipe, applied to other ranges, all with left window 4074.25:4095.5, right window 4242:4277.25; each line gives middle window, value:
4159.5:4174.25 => 0.9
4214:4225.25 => -1.0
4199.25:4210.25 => 1.0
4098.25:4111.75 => -3.3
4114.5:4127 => 0.5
